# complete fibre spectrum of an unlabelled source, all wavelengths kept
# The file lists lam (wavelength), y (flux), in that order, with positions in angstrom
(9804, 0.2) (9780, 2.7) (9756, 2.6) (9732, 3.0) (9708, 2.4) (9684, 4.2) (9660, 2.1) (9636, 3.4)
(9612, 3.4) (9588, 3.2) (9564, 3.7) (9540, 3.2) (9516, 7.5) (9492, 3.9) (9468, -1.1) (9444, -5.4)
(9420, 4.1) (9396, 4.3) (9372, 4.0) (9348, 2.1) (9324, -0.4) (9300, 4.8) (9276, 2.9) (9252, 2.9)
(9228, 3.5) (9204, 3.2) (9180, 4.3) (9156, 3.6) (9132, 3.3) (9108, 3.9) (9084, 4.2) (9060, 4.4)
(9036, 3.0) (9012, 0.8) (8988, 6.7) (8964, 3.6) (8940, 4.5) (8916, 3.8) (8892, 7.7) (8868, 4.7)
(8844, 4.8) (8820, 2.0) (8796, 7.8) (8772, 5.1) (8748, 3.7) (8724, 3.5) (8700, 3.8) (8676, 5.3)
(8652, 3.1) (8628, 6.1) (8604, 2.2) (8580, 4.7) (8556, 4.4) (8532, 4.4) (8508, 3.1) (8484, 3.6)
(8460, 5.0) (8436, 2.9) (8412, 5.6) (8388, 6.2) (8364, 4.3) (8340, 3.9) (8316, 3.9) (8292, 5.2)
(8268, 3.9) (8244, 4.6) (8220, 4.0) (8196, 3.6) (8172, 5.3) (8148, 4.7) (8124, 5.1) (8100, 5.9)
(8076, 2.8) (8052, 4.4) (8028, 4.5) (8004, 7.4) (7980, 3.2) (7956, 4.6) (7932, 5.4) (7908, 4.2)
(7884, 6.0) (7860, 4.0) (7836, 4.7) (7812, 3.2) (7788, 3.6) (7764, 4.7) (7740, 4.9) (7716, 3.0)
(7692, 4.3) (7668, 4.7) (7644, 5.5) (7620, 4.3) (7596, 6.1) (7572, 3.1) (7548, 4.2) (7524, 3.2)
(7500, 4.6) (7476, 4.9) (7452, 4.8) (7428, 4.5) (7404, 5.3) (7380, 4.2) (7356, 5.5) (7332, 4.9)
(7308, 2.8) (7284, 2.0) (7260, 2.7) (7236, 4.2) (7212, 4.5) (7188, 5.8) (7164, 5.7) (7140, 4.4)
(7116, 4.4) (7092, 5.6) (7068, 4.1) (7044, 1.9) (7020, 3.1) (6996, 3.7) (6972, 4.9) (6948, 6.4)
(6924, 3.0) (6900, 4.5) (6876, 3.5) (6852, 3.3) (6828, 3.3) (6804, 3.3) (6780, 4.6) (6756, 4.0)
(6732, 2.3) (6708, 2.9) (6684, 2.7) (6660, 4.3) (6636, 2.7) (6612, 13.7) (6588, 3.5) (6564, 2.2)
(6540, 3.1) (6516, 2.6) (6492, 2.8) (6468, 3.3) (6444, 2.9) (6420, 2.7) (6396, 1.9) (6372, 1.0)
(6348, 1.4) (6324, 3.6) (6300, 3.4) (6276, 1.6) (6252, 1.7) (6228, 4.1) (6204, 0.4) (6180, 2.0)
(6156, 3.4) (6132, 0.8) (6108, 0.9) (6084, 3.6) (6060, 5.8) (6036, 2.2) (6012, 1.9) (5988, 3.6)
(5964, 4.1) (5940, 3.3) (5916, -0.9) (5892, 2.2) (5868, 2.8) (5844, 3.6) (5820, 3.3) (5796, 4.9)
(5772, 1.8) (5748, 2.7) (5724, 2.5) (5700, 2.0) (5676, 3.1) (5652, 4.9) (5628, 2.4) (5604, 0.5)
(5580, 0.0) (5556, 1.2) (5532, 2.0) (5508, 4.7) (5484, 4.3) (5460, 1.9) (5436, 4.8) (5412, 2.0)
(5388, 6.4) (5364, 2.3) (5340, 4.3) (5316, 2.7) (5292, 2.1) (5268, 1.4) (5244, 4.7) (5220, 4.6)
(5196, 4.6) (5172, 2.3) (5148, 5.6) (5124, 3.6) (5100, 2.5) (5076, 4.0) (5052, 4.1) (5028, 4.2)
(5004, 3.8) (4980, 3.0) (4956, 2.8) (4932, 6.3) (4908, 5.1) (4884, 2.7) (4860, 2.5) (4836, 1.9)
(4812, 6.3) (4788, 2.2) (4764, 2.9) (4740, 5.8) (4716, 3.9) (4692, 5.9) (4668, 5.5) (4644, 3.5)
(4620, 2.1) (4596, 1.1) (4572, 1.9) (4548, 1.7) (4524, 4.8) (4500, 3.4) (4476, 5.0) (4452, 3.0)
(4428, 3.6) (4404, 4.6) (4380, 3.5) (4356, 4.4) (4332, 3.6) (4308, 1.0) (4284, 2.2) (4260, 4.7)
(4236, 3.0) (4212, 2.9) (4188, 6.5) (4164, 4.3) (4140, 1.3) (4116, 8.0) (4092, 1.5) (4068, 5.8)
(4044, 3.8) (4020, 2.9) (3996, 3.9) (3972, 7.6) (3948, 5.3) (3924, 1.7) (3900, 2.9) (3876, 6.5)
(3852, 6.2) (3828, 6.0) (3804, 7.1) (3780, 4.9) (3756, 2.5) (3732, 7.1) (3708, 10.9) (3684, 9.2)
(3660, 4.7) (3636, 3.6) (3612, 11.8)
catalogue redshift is 0.773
